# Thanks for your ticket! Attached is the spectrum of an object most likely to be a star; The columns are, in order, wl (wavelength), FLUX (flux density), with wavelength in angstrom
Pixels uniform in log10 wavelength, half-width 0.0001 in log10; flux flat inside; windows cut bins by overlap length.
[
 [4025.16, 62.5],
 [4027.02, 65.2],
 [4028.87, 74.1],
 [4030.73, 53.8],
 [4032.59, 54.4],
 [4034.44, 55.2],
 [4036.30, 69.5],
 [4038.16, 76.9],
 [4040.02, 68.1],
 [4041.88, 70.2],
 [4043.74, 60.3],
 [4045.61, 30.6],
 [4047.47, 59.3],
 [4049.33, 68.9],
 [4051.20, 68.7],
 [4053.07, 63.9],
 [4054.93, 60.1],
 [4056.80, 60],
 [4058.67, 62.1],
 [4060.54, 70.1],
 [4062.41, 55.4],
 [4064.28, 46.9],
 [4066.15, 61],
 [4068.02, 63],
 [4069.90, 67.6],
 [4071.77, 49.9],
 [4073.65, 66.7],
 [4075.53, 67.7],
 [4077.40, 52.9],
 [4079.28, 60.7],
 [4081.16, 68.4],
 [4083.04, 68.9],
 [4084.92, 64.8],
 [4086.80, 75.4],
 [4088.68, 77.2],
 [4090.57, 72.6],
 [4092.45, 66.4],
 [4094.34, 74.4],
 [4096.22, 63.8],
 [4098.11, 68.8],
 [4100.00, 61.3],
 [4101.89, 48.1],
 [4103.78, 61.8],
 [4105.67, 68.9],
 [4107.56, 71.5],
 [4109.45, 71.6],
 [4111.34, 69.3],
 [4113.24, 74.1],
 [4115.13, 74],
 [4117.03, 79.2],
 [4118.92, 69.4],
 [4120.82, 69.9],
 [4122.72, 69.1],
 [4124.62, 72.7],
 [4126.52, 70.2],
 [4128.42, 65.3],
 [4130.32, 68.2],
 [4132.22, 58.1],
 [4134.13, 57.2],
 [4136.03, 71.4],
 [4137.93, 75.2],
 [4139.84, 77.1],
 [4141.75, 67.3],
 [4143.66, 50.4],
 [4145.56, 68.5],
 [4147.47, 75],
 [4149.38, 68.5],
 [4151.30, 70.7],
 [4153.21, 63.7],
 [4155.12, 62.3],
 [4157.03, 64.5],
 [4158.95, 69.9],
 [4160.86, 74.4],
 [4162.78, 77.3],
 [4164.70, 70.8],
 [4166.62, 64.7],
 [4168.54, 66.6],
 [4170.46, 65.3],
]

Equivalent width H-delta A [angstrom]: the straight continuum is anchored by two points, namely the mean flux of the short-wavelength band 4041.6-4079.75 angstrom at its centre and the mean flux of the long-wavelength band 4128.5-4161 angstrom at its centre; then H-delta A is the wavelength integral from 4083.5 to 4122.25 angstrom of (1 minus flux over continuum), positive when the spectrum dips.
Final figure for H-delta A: -3.4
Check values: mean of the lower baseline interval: 60.1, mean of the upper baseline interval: 67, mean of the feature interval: 69.1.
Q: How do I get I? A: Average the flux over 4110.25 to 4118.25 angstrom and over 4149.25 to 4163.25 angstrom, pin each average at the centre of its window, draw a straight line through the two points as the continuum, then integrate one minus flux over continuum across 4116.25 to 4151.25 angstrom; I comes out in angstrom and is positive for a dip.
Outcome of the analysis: 1.5 angstrom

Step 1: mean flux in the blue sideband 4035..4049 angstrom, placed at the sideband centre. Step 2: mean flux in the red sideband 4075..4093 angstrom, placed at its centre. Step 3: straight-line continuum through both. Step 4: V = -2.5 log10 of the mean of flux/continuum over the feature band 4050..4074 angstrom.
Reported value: 0.062 mag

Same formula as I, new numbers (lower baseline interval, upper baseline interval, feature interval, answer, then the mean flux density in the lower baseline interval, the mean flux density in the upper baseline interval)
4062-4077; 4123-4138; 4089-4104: -0.6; 59.7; 66.9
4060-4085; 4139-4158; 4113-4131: -1.7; 61.5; 66.7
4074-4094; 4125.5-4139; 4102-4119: -0.7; 67.7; 66.7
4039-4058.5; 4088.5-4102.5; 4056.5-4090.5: 0.2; 61.1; 66.4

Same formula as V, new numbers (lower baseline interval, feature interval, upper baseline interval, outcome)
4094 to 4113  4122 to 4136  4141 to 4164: 0.01 mag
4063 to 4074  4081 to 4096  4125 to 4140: -0.15 mag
